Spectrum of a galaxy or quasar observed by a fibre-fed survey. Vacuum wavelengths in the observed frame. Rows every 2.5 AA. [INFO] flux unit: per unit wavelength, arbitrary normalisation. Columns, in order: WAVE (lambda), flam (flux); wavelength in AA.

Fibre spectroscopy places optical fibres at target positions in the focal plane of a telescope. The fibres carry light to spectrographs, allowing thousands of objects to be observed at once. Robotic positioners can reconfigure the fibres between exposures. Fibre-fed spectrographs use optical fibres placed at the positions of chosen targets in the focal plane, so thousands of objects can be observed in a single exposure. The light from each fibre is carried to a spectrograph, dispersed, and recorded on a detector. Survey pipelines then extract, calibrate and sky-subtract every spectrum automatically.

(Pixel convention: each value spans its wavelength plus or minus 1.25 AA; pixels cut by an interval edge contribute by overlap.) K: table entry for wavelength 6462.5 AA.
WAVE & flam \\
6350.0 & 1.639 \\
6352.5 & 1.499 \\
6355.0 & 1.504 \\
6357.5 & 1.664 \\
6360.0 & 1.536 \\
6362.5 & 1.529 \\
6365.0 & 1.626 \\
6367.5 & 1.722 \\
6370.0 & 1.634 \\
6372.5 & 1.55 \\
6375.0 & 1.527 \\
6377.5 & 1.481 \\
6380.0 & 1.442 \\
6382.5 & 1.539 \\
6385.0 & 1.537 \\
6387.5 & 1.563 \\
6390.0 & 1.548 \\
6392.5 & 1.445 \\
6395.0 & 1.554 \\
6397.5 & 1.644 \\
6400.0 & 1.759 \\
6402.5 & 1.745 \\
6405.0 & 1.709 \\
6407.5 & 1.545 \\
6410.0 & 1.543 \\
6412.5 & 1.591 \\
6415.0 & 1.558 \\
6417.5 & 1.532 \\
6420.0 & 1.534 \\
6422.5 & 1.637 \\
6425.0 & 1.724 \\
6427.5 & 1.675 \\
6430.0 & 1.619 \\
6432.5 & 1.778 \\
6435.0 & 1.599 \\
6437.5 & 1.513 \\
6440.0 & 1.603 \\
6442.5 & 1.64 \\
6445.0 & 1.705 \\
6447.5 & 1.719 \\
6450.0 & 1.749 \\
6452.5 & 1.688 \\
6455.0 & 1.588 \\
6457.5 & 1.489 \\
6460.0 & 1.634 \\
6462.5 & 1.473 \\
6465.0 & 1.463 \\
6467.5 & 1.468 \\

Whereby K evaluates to 1.473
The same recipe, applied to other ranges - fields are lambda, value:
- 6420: 1.534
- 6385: 1.537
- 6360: 1.536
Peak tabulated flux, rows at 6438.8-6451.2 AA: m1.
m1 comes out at 1.749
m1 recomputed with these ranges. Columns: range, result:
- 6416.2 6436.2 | 1.778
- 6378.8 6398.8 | 1.644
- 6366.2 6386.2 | 1.722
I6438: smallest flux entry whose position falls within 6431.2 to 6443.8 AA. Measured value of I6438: 1.513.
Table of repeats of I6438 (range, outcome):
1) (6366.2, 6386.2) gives 1.442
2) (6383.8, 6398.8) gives 1.445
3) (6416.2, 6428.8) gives 1.532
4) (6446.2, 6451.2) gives 1.719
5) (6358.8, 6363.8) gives 1.529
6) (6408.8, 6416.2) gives 1.543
